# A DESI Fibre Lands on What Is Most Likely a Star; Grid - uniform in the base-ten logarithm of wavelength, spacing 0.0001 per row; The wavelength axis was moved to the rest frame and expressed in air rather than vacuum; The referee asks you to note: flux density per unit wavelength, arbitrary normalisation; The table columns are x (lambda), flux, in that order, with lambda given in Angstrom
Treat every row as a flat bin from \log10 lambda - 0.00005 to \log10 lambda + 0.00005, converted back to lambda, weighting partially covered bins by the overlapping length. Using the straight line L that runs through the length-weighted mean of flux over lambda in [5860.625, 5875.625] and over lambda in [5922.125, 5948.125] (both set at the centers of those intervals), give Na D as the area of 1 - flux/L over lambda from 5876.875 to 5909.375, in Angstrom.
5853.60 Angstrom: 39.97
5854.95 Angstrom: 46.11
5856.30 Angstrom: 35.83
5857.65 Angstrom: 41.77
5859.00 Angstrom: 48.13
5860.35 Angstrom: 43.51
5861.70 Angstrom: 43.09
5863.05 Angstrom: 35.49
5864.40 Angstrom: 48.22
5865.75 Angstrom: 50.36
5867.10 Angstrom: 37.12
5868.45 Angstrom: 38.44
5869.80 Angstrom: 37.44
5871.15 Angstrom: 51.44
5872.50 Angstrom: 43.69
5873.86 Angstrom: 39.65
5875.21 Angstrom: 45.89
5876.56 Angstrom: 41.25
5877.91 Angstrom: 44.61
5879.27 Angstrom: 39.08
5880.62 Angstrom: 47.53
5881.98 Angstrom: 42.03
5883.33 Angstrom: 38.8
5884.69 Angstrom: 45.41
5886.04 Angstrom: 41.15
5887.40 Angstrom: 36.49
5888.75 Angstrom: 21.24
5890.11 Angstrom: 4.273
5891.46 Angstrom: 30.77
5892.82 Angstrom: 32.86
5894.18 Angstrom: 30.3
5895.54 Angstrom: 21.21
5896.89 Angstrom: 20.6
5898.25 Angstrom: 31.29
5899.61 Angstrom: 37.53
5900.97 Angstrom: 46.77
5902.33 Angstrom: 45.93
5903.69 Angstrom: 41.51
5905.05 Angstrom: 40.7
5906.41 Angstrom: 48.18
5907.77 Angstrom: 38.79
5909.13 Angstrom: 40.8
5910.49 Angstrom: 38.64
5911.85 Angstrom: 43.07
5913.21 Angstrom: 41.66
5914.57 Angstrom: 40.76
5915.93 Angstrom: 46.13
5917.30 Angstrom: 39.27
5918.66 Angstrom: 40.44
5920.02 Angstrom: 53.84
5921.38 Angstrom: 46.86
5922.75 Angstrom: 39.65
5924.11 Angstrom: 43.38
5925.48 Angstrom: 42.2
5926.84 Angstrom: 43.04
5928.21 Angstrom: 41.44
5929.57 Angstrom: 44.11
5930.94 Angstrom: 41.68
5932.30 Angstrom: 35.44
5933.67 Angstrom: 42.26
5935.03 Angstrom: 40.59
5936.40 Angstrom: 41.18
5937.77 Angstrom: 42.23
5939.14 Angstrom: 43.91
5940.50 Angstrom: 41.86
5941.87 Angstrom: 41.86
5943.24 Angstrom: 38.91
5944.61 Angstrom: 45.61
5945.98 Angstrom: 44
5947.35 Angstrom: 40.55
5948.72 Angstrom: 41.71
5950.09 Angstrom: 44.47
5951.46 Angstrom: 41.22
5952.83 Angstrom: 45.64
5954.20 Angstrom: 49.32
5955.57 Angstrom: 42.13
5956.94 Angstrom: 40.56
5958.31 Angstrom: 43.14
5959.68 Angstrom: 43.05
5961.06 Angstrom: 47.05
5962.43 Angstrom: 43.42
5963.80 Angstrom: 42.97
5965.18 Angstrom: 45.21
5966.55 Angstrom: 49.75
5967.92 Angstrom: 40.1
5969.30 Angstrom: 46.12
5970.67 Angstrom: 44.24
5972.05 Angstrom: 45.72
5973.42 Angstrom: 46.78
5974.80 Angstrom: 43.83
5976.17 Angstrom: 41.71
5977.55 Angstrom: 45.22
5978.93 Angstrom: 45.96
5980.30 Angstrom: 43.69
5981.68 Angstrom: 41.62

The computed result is 4.8 Angstrom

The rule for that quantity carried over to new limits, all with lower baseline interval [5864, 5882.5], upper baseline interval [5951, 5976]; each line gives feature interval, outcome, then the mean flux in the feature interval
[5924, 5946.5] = 1.1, 41.9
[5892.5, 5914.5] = 3.0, 37.7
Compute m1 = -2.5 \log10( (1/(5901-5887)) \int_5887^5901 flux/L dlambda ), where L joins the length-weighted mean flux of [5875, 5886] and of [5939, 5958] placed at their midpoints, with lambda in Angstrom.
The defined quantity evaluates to 0.48 mag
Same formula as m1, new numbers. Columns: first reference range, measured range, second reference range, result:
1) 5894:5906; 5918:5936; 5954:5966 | -0.089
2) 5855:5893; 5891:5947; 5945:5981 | 0.044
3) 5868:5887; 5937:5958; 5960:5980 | 0.033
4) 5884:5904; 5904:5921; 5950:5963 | -0.193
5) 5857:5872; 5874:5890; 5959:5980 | 0.117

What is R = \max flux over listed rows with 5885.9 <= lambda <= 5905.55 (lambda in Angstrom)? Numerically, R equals 46.77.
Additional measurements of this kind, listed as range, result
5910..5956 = 53.84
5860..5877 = 51.44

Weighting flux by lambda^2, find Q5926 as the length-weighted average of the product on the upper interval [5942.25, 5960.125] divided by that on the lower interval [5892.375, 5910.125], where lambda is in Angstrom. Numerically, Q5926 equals 1.2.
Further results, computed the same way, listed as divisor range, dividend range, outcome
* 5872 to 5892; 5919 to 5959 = 1.17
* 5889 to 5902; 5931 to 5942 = 1.46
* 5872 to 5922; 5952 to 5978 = 1.18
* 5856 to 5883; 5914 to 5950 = 1.01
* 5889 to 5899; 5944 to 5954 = 1.82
